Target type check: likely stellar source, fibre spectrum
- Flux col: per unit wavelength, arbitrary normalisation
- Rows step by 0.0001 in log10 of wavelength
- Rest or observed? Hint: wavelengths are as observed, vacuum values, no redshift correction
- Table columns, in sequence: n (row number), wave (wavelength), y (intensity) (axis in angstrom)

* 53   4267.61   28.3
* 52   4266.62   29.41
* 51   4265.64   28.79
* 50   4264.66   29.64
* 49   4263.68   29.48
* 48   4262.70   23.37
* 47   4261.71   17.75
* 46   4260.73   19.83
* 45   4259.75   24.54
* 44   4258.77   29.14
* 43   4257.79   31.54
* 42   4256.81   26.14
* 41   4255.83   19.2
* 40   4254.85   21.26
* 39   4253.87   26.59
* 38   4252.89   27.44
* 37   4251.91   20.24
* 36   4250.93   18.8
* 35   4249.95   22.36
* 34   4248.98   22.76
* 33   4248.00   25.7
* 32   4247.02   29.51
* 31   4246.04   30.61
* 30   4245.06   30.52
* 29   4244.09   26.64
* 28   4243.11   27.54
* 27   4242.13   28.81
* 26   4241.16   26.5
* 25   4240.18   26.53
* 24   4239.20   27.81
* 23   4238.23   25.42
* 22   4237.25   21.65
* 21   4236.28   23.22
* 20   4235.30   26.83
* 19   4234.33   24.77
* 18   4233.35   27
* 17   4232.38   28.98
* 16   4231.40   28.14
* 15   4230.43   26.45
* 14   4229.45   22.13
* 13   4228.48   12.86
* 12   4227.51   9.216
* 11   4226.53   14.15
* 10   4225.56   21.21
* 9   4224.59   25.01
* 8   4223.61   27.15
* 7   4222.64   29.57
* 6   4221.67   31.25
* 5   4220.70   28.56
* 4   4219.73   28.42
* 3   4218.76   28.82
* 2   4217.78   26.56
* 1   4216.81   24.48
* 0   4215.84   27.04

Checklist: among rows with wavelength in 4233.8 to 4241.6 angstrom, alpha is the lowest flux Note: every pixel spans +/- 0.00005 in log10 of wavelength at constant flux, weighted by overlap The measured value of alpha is 21.65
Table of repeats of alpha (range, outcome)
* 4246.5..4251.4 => 18.8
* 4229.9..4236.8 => 23.22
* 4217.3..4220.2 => 26.56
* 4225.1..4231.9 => 9.216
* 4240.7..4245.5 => 26.5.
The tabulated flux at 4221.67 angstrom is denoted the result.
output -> 31.25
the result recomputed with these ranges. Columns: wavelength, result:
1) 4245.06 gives 30.52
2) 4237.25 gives 21.65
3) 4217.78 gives 26.56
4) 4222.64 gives 29.57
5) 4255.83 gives 19.2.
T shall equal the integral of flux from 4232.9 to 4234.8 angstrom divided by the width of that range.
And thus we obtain 25.8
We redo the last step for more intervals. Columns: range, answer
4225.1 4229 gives 14.4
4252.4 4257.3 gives 24.1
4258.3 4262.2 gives 22.8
